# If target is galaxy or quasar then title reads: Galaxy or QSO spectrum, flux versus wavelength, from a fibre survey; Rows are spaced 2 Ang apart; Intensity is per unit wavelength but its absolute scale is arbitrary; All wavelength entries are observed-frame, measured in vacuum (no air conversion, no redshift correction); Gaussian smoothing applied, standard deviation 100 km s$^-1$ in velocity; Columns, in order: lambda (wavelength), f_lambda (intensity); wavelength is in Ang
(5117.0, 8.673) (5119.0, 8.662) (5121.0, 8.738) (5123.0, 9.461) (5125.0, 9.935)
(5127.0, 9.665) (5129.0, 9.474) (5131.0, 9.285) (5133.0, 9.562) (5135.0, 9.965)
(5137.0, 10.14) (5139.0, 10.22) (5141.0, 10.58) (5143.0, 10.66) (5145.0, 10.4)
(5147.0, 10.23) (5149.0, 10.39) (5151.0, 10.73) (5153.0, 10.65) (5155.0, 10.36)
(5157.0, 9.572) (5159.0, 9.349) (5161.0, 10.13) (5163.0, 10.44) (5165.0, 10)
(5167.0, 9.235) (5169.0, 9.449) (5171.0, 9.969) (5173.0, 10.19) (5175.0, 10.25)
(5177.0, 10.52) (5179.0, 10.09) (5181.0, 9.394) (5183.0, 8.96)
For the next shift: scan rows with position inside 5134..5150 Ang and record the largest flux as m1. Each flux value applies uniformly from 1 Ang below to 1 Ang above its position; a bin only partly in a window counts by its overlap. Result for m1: 10.66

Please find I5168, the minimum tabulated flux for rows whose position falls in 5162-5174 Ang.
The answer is 9.235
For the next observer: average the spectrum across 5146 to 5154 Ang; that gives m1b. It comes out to 10.5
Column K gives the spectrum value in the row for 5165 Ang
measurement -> 10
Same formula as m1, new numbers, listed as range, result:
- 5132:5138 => 10.14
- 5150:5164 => 10.73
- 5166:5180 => 10.52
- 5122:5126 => 9.935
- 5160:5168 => 10.44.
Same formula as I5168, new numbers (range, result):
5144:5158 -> 9.572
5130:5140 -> 9.285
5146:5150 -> 10.23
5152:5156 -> 10.36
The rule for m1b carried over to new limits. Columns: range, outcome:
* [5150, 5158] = 10.3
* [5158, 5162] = 9.74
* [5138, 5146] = 10.5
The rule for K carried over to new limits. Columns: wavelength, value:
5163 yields 10.44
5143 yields 10.66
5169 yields 9.449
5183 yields 8.96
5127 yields 9.665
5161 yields 10.13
